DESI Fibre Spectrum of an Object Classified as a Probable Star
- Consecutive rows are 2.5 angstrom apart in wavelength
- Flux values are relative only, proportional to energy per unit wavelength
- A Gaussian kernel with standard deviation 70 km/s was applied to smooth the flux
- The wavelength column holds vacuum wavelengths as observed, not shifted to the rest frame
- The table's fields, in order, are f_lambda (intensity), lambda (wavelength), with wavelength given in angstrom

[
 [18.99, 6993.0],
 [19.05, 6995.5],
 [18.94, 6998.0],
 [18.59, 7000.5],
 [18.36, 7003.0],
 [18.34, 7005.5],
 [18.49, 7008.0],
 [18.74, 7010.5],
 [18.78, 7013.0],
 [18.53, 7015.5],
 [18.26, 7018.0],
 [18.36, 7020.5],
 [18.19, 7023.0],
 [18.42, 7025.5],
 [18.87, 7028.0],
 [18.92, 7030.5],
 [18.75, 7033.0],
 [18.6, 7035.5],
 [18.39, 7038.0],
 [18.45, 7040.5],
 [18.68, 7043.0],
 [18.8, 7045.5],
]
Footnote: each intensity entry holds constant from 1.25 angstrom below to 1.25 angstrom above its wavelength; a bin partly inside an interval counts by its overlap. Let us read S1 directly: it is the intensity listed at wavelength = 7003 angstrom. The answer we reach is 18.36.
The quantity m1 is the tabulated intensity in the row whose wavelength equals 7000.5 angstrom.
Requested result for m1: 18.59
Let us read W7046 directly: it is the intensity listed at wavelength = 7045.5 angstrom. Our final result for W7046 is 18.8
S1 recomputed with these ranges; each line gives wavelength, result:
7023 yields 18.19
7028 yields 18.87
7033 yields 18.75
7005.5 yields 18.34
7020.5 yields 18.36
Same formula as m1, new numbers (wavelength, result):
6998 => 18.94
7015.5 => 18.53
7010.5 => 18.74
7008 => 18.49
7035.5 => 18.6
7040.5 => 18.45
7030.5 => 18.92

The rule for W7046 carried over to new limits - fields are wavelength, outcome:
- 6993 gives 18.99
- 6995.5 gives 19.05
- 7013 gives 18.78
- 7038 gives 18.39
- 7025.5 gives 18.42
